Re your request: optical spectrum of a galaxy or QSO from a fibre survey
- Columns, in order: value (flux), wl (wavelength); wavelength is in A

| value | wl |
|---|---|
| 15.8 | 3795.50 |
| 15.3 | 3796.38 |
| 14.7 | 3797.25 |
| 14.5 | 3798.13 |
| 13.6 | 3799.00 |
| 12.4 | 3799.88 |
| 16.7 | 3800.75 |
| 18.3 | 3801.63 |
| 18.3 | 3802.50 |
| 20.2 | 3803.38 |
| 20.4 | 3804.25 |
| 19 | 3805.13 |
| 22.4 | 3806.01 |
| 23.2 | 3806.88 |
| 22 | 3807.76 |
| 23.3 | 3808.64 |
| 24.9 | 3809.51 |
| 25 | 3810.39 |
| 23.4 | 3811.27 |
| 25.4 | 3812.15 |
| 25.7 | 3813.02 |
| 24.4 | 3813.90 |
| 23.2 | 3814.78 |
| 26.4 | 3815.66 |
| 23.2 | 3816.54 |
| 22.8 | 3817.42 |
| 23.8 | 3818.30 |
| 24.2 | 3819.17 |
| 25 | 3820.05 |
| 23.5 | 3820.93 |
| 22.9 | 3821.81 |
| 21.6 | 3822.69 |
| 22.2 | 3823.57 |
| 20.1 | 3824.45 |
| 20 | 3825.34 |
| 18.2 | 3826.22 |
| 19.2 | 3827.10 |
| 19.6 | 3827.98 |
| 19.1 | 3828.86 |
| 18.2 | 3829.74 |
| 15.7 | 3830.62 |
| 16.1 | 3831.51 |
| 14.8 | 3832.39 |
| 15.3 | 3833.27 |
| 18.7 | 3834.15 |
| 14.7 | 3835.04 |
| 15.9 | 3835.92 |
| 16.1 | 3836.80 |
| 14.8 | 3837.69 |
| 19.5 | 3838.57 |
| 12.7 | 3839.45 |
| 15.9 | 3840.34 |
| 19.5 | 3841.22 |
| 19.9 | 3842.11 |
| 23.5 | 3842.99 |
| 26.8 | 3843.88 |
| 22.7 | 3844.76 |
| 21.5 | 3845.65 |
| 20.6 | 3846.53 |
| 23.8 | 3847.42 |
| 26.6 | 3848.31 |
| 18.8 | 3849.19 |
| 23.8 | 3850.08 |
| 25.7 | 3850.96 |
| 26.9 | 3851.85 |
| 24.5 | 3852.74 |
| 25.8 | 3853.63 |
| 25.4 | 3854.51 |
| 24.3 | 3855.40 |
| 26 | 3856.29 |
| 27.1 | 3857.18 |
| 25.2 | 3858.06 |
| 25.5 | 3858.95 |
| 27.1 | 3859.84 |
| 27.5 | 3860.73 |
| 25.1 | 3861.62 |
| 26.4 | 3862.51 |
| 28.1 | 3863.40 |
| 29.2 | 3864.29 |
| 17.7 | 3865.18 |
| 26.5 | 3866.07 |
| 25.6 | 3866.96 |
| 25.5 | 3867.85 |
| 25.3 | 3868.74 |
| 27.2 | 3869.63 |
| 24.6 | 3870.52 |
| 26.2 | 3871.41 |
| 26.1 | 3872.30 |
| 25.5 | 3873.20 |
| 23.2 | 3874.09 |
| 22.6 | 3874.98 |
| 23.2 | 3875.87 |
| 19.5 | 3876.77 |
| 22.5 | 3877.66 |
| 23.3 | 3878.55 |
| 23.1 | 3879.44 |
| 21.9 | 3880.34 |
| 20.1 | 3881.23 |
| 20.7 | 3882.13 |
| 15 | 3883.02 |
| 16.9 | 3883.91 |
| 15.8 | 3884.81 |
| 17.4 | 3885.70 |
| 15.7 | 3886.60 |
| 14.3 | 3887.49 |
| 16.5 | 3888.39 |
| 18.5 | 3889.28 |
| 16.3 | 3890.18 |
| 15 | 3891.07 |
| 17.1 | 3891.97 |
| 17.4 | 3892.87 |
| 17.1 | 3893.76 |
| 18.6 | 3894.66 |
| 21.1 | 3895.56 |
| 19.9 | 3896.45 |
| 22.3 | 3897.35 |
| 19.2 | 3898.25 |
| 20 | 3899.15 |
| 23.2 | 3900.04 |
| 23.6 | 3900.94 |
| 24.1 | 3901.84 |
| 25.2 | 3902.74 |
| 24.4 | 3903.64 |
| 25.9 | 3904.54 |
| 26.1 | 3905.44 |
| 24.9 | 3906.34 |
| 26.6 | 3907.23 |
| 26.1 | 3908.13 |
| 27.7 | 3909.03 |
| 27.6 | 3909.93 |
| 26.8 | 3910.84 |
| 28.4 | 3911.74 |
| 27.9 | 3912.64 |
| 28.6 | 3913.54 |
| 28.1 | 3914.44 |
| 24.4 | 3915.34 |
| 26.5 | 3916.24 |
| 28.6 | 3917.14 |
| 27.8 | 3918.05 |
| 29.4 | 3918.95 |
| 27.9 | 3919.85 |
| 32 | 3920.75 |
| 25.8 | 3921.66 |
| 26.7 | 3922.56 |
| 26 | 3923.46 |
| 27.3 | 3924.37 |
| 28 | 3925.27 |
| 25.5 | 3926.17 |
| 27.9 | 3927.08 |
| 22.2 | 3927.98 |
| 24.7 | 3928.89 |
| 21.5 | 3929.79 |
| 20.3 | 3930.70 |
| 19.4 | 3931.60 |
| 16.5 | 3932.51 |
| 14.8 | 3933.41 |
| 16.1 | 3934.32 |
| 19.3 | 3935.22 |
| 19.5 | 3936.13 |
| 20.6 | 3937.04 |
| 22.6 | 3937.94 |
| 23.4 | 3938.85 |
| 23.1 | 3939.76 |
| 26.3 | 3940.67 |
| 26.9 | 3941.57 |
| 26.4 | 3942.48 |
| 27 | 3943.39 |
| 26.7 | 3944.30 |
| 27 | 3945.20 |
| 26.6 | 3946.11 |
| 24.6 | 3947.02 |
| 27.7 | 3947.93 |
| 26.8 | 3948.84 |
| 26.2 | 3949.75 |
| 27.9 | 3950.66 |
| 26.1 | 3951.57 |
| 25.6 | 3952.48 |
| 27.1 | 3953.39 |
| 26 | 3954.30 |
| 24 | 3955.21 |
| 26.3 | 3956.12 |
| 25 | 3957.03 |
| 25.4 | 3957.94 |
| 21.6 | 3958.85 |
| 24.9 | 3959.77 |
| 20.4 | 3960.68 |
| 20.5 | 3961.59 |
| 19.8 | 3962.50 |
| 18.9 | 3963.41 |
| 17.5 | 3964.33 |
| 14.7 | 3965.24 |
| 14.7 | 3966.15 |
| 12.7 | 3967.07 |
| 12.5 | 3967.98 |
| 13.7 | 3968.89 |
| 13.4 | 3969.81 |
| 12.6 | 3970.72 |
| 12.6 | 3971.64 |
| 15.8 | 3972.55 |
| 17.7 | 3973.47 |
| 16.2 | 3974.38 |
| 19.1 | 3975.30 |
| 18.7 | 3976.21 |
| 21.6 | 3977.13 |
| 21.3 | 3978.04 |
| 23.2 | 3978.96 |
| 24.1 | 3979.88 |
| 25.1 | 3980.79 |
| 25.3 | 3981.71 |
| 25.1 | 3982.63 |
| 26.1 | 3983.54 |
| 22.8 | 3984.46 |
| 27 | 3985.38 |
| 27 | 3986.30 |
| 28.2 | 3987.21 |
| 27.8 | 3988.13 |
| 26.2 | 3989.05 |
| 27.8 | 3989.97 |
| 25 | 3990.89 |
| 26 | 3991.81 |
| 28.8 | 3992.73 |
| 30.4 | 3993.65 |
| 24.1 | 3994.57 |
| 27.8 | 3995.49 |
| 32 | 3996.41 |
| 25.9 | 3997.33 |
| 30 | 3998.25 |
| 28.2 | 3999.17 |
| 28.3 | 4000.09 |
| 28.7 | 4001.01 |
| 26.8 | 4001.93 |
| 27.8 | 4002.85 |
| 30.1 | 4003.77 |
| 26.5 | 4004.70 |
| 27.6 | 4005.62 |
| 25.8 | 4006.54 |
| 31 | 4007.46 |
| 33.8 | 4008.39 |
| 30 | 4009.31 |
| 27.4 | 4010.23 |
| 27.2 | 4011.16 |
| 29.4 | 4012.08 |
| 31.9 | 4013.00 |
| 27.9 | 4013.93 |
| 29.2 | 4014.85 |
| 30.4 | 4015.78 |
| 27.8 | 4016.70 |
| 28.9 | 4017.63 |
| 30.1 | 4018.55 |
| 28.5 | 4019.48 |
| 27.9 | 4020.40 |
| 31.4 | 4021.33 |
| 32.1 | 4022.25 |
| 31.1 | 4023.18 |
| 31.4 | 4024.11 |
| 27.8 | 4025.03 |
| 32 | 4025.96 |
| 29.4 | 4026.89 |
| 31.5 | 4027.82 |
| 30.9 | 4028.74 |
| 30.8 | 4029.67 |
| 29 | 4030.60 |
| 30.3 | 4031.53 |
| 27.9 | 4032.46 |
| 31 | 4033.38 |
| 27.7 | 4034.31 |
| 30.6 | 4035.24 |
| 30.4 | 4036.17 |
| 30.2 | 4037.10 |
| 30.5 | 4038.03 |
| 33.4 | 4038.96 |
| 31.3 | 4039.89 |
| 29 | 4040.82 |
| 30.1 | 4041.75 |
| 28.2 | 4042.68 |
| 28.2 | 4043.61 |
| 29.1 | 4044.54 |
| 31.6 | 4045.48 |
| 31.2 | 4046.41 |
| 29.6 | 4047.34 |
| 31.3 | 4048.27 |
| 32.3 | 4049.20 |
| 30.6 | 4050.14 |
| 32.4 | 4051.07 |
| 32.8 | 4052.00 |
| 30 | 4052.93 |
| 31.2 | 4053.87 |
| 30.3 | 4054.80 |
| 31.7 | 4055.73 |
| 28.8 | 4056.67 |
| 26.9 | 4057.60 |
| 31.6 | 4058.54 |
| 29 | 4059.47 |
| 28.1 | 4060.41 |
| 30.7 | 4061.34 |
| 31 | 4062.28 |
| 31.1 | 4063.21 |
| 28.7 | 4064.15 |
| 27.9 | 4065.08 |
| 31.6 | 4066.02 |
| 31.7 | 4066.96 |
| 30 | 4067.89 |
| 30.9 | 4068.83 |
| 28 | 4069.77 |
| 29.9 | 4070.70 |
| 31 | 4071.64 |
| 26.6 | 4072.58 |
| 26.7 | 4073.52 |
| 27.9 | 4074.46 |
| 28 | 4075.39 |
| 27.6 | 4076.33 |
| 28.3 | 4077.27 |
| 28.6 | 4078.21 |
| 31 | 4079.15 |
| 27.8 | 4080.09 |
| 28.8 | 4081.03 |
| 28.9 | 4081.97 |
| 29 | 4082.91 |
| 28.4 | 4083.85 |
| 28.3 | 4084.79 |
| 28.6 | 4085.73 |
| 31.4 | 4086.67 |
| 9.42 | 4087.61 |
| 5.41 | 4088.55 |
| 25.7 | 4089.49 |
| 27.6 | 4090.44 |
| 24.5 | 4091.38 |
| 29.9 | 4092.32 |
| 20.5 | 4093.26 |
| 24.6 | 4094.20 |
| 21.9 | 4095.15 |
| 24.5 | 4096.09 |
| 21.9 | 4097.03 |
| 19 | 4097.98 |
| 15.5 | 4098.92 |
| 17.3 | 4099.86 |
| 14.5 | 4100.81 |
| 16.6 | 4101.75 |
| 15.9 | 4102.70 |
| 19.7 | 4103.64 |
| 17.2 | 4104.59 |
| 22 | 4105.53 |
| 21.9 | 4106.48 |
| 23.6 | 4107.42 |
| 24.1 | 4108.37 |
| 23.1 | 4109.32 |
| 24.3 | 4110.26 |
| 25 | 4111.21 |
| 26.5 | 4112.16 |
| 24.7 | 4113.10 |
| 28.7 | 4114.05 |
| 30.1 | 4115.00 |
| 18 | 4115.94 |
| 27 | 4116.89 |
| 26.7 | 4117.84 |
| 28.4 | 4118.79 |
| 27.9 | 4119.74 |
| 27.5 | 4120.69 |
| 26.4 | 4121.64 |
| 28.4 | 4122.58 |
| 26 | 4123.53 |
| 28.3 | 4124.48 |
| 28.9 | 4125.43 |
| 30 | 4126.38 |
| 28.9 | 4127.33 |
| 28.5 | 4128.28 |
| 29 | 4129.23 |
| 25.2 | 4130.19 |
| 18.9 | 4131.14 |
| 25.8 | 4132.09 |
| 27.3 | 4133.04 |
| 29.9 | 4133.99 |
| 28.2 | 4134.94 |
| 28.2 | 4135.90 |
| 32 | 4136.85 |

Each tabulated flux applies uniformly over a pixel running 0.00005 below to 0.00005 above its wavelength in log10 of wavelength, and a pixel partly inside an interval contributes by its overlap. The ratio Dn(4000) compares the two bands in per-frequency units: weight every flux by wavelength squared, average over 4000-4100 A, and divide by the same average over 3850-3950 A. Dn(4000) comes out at 1.3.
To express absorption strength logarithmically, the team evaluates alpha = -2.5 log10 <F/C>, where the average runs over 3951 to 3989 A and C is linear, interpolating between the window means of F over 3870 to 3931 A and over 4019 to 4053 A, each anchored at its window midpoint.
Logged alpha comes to 0.255 mag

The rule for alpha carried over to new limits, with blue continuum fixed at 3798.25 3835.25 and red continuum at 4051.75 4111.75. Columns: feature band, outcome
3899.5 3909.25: -0.129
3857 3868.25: -0.199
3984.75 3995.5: -0.130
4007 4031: -0.215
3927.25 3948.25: 0.010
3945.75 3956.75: -0.130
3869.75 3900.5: 0.097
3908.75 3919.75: -0.222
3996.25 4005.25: -0.169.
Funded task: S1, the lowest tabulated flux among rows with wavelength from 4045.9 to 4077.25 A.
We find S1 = 26.6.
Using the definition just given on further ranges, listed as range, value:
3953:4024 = 12.5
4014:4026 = 27.8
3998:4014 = 25.8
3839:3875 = 12.7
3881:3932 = 14.3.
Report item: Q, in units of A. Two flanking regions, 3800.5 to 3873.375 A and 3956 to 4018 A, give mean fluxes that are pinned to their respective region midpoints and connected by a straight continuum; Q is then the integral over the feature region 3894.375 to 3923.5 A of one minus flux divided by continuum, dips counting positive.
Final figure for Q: -2.8 A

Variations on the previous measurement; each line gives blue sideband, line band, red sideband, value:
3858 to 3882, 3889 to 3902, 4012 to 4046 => 3.03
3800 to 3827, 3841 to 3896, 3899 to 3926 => 4.72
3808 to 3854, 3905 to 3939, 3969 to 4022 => -1.51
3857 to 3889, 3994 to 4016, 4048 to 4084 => -0.92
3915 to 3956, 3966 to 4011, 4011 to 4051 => 5.94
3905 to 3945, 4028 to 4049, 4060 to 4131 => -3.89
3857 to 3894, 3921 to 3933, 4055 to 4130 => -0.61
